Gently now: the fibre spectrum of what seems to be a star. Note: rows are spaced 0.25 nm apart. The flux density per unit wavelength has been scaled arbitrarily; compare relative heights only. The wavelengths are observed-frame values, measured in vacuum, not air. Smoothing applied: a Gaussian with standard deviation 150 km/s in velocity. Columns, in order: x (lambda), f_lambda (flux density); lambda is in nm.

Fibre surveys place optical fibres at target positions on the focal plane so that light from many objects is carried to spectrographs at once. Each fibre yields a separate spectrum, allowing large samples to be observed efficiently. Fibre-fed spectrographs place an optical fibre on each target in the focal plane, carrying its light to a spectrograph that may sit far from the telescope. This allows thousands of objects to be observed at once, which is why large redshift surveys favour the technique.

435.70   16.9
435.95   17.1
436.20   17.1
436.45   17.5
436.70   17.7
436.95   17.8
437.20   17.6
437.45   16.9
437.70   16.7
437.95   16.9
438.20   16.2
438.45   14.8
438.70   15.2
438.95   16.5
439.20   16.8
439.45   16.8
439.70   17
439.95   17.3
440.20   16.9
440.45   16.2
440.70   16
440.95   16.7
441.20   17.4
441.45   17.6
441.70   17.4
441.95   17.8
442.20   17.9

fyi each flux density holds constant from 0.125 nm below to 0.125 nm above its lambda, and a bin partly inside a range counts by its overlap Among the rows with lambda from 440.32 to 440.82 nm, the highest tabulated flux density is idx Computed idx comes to 16.2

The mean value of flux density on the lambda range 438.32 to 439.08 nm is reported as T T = 15.5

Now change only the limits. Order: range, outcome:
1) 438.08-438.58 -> 15.5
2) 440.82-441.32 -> 17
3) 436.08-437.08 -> 17.5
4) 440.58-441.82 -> 17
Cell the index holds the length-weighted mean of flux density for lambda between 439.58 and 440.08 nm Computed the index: 17.1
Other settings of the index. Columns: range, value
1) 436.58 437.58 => 17.5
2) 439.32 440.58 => 16.8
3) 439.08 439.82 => 16.9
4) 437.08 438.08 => 17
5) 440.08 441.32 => 16.6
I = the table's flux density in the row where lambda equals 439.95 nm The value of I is 17.3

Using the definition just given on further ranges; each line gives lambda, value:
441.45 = 17.6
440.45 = 16.2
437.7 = 16.7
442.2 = 17.9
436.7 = 17.7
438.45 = 14.8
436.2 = 17.1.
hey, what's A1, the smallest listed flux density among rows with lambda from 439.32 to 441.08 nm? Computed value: 16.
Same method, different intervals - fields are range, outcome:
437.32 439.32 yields 14.8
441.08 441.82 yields 17.4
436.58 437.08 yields 17.7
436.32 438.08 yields 16.7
